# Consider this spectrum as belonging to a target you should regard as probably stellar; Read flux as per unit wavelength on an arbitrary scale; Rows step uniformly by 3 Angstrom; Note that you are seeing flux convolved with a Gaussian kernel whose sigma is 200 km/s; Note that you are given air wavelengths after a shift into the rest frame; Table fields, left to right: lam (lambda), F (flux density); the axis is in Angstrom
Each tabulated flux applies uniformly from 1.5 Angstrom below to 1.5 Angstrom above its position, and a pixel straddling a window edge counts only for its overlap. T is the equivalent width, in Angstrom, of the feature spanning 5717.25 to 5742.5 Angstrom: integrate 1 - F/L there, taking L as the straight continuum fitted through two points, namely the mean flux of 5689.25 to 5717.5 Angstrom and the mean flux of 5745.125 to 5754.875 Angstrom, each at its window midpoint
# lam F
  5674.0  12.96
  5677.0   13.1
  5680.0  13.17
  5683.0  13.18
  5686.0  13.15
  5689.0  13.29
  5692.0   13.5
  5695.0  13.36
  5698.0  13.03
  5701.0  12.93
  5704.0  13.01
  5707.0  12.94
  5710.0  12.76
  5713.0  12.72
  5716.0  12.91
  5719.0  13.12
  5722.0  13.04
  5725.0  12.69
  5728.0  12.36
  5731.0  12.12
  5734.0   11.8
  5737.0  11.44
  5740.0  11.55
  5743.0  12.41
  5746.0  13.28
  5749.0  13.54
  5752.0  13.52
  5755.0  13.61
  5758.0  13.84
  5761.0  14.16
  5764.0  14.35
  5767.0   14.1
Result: 1.9 Angstrom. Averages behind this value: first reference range 13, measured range 12.3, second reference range 13.5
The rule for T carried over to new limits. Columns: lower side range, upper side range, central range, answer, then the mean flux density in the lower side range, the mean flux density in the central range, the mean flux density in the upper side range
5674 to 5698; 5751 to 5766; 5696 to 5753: 3.75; 13.2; 12.7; 13.9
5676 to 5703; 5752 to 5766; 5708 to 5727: 0.89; 13.2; 12.9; 13.9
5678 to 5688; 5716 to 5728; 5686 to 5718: -0.06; 13.2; 13.1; 12.9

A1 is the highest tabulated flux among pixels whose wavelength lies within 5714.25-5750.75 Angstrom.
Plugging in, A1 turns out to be 13.54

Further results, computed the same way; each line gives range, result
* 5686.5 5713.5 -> 13.5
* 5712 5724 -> 13.12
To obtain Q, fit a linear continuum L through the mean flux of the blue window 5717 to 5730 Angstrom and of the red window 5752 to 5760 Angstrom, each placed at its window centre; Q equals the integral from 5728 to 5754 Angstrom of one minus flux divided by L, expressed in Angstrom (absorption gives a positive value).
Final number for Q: 1.6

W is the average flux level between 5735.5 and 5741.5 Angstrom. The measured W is 11.5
